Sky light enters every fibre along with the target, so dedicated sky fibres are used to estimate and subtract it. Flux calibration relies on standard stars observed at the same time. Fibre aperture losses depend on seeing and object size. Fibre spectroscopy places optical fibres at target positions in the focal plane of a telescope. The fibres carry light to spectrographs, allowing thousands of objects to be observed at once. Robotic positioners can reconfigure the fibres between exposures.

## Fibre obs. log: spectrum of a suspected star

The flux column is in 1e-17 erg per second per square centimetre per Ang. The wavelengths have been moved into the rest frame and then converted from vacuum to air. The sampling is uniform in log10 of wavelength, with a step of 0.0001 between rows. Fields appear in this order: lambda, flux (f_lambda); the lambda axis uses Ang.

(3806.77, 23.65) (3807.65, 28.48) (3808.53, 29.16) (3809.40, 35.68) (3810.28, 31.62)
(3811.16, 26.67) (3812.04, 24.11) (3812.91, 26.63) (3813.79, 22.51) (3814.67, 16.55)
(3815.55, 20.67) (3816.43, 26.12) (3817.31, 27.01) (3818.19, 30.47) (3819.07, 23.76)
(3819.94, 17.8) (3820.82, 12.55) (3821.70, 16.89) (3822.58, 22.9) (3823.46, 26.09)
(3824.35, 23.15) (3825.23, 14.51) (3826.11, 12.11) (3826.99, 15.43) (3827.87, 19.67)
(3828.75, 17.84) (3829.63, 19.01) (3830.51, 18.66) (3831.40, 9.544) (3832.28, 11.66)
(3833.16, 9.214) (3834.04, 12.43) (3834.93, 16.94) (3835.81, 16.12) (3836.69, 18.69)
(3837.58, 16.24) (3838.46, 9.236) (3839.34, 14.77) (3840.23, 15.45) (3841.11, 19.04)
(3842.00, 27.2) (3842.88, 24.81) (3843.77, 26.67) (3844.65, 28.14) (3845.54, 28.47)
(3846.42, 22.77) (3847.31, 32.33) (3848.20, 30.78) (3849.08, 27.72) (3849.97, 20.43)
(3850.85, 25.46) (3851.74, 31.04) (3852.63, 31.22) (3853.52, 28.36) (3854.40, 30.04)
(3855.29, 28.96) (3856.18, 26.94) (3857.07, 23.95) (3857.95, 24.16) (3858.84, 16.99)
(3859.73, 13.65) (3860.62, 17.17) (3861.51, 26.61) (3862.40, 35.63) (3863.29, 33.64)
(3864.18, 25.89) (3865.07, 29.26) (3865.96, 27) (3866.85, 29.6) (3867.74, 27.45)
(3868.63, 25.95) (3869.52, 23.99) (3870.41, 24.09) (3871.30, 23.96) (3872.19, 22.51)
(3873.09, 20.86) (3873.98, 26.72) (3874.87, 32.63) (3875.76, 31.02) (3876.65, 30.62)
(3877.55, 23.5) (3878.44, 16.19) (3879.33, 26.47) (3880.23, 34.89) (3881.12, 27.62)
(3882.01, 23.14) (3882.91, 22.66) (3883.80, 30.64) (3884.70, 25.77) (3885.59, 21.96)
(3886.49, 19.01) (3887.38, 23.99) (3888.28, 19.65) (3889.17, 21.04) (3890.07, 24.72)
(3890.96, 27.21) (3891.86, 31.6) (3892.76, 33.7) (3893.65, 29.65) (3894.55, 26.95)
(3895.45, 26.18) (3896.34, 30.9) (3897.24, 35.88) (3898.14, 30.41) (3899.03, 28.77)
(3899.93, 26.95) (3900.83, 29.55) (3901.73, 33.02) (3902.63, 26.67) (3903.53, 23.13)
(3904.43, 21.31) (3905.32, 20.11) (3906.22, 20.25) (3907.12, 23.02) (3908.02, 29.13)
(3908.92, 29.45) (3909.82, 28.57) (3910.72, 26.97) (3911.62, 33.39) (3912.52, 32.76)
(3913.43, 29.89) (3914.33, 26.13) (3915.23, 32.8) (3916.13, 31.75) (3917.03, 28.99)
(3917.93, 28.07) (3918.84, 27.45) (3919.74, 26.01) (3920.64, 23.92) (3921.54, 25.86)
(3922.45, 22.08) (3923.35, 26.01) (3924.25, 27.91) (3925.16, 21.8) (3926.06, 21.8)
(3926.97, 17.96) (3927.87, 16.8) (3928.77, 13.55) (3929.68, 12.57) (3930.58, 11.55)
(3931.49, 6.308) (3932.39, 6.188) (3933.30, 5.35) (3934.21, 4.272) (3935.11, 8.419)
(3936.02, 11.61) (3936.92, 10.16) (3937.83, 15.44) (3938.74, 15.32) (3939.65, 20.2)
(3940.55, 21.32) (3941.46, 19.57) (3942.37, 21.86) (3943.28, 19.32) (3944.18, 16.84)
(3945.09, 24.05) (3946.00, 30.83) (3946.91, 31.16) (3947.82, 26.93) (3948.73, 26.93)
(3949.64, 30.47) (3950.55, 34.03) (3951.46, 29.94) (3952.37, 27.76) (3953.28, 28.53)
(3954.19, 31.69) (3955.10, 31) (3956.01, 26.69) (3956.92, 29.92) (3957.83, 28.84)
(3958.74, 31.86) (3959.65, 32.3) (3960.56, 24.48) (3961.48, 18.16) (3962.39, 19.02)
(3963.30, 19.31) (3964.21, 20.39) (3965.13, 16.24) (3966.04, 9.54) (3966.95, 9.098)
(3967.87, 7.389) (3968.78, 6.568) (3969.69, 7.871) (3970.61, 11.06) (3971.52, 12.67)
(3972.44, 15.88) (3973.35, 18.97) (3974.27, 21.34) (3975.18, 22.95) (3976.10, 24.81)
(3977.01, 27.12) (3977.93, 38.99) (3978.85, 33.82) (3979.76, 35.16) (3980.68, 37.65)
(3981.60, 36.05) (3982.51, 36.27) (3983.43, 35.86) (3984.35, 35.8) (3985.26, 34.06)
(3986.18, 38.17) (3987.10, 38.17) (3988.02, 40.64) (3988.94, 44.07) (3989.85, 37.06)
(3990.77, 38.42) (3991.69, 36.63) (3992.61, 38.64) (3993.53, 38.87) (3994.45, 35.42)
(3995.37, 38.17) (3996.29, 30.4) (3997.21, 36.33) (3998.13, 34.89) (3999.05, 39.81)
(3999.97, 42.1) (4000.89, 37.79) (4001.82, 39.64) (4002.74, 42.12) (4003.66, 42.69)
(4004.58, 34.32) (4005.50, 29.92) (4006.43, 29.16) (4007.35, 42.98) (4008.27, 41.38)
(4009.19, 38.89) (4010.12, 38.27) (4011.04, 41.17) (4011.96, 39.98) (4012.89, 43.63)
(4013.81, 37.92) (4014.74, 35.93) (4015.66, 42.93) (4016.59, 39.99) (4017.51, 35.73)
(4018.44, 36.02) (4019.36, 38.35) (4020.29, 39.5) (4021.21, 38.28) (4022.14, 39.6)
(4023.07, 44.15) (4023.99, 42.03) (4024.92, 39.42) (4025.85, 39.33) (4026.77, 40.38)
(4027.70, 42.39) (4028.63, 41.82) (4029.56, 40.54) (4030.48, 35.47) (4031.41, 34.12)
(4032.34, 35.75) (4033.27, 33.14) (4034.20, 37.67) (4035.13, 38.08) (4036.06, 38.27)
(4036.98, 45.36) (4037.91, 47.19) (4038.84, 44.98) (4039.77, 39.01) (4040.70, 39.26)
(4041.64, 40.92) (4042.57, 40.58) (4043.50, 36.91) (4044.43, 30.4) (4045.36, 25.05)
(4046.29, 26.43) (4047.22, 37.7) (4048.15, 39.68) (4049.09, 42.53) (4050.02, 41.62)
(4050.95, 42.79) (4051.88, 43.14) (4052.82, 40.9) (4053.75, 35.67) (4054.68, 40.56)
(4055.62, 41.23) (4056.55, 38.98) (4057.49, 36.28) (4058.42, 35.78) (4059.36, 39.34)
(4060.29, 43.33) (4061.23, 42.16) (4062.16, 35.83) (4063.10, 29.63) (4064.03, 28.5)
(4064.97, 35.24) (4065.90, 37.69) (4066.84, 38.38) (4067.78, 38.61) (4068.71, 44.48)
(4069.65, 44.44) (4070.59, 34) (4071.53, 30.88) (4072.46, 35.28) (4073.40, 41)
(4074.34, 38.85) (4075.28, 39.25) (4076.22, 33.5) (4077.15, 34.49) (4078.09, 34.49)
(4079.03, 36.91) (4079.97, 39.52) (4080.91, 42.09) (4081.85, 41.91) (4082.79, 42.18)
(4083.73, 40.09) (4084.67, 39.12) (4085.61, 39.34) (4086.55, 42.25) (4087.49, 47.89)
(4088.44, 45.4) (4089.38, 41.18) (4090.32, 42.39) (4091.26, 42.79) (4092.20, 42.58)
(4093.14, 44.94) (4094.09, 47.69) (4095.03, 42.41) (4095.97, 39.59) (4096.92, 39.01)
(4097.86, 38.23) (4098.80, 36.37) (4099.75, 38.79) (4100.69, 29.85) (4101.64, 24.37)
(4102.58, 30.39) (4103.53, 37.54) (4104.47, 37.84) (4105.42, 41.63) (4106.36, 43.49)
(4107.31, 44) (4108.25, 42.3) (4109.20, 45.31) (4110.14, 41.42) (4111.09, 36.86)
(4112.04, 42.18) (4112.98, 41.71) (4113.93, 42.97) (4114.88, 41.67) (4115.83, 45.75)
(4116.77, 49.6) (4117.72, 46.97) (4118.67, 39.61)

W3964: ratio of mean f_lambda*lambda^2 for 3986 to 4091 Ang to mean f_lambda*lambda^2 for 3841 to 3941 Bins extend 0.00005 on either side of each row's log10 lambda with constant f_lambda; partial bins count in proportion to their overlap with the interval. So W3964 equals 1.7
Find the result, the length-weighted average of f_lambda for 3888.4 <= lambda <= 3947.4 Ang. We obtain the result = 23.2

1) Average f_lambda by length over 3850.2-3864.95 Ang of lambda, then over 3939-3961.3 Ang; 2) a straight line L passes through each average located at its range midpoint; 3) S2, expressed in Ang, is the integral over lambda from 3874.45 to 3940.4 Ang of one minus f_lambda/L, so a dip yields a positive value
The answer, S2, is 6.8 Ang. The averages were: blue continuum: 26.2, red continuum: 26.7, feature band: 23.8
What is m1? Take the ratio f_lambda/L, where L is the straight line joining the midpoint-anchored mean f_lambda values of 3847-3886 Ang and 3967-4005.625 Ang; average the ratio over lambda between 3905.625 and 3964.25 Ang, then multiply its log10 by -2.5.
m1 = 0.257 mag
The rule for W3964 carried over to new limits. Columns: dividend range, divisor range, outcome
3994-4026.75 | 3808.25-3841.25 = 2.16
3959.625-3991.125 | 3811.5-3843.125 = 1.49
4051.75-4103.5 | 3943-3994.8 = 1.49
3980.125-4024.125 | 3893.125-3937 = 1.71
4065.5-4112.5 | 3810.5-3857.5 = 2.07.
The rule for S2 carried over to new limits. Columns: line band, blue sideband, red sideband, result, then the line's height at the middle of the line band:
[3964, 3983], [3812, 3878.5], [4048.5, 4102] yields 6.3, 31.9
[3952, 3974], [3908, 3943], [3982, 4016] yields 6.7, 29.6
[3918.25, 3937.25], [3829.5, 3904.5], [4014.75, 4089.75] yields 8.1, 29.3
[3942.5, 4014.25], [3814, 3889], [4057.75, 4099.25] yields 4.5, 32.1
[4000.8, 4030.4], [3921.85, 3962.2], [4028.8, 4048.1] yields -4.9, 33.7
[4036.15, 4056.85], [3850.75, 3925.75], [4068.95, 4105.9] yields -1.5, 36.5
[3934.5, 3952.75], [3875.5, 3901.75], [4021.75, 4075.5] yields 5.4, 30.9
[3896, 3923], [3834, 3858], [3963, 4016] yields -0.5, 27.3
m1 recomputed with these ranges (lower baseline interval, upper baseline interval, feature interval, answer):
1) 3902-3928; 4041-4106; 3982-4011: -0.16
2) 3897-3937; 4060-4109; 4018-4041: -0.18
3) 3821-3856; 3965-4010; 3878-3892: -0.02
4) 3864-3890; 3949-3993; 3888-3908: -0.05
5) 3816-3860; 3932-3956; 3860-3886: -0.23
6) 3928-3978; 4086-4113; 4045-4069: -0.10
